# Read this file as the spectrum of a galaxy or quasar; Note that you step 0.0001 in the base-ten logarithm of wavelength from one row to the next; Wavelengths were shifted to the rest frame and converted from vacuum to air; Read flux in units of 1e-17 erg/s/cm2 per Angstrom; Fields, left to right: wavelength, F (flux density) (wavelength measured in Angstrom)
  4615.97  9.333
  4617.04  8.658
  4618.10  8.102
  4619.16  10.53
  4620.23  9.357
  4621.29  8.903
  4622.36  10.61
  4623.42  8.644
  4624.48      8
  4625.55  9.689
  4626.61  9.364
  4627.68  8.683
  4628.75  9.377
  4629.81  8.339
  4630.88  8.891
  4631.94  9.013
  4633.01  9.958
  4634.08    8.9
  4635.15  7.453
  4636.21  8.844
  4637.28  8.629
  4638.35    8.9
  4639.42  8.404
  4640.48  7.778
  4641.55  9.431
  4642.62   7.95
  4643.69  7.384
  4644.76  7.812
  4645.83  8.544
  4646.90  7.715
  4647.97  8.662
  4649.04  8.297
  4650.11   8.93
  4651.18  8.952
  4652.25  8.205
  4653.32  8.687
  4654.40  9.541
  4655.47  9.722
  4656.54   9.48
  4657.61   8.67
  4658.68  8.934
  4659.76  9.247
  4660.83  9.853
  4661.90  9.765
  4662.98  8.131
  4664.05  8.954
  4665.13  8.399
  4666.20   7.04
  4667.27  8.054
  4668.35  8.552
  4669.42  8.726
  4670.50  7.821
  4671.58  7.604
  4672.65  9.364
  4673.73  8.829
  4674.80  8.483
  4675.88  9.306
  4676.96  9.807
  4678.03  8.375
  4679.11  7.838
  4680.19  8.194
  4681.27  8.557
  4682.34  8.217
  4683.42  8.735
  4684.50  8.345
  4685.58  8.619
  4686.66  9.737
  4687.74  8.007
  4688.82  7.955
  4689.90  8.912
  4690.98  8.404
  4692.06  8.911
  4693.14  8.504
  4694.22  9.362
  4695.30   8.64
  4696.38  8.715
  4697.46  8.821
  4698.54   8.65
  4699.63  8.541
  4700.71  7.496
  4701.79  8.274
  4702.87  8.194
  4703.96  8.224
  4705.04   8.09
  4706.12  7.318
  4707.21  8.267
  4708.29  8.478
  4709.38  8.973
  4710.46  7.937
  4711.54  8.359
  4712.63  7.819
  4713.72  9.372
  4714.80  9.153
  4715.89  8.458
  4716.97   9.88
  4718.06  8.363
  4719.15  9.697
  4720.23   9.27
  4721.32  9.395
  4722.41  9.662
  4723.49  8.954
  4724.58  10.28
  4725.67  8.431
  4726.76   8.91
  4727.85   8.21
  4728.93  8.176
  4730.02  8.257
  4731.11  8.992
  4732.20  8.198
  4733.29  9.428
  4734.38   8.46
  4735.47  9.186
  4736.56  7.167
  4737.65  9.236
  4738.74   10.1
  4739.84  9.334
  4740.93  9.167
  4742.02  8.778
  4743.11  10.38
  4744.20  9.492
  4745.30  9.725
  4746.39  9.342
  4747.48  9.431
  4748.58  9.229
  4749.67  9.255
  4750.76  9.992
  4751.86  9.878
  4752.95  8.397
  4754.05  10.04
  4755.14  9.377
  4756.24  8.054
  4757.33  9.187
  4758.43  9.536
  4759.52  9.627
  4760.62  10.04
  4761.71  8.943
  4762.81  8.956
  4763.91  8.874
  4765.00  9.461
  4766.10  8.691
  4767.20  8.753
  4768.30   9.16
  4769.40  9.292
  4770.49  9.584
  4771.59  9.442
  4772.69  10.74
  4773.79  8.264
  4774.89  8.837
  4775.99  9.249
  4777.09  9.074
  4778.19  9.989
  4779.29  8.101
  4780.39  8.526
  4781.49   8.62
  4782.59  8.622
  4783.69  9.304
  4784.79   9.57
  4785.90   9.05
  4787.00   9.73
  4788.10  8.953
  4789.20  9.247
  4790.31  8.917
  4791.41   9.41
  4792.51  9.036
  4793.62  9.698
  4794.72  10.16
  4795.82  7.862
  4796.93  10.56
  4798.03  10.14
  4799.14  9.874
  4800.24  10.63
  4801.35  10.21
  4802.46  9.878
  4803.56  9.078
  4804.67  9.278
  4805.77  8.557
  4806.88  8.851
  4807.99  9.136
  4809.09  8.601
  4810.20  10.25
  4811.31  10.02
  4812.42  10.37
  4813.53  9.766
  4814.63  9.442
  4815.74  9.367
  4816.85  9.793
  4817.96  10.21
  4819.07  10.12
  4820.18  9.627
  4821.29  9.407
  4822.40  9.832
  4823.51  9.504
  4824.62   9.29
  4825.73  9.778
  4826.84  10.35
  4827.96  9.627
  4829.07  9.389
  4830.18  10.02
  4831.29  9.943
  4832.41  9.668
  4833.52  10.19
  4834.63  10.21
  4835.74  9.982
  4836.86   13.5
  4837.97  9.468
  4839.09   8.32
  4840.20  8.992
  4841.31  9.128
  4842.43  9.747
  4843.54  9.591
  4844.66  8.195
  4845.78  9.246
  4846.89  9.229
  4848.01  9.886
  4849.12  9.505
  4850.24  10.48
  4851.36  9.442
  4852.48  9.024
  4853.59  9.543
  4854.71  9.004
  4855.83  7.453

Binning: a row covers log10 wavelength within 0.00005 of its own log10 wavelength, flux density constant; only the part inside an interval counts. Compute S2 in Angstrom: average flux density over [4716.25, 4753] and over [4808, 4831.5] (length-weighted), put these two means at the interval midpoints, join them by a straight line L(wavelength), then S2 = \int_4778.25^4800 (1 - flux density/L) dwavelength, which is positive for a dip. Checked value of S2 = 0.6 Angstrom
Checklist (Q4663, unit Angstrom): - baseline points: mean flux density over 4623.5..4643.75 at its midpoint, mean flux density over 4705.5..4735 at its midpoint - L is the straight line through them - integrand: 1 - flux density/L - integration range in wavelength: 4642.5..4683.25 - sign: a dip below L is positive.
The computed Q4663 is 0.6 Angstrom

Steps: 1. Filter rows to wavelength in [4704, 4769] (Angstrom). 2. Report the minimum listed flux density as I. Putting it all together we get 7.167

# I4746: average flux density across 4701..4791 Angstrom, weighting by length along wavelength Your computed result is 9.01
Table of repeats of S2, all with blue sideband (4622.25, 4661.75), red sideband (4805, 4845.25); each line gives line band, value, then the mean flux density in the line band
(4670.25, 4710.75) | 2.4 Angstrom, 8.49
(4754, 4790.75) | 1.0 Angstrom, 9.16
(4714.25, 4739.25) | 0.7 Angstrom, 8.95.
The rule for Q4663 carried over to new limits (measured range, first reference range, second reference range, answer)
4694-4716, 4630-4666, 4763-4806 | 1.3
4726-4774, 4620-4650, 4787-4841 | 0.9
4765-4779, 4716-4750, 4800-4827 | 0.2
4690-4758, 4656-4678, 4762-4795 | 0.6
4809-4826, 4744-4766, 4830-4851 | -0.2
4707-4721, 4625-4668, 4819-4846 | 0.4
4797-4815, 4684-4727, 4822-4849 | -0.3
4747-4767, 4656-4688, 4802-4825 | -0.2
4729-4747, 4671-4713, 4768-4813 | -0.3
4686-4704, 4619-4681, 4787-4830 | 0.8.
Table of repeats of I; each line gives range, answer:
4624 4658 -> 7.384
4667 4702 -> 7.496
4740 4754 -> 8.397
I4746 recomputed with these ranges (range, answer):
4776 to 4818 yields 9.41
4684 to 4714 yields 8.45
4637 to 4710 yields 8.56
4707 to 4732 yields 8.84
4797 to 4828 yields 9.69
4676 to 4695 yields 8.63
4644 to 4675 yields 8.65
